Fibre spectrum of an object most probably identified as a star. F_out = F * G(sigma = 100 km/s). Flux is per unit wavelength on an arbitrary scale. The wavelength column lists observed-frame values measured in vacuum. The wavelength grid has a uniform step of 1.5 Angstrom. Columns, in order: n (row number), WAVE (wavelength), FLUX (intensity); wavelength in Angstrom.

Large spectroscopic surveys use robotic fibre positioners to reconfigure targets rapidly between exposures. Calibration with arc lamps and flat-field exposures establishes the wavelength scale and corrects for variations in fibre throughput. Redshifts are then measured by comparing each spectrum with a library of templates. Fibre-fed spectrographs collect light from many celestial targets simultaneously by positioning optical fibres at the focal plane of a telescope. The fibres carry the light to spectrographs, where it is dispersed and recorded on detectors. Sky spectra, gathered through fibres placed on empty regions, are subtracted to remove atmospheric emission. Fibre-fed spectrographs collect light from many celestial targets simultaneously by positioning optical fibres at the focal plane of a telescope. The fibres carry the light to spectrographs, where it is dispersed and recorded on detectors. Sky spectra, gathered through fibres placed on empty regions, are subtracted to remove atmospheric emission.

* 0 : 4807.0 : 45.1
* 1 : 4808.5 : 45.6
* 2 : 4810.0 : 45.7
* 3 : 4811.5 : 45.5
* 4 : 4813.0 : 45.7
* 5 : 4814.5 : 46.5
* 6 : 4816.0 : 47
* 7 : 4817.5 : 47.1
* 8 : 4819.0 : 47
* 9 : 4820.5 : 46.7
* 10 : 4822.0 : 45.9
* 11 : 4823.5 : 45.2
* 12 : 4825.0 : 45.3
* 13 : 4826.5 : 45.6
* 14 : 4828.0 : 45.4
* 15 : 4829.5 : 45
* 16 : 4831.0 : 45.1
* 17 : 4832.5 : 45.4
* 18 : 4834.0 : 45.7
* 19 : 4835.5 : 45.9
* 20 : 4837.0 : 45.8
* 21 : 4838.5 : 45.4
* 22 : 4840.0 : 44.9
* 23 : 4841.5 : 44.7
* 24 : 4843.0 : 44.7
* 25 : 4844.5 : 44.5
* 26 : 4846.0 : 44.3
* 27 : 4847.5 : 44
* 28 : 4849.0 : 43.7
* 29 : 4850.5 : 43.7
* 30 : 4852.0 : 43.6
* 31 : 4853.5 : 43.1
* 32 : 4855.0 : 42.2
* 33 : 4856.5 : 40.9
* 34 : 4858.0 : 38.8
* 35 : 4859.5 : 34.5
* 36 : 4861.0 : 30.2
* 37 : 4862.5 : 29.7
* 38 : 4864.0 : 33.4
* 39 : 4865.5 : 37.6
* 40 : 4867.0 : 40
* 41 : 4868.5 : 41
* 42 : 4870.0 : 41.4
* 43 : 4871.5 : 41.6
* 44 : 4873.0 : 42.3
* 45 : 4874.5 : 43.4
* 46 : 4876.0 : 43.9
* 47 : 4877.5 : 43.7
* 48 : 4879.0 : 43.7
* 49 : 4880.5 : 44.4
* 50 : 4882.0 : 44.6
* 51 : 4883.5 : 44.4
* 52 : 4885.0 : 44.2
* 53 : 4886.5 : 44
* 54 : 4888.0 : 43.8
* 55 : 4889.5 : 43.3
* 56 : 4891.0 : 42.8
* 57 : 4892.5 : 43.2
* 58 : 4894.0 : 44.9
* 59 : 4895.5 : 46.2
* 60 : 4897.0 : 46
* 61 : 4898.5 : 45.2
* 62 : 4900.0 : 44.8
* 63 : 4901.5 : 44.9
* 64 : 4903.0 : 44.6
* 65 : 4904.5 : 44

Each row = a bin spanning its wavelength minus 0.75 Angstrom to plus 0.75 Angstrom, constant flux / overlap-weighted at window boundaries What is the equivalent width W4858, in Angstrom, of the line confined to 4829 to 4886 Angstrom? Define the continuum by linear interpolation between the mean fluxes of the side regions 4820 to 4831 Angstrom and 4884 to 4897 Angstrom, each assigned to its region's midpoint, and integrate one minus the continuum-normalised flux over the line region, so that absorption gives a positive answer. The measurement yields 3.3 Angstrom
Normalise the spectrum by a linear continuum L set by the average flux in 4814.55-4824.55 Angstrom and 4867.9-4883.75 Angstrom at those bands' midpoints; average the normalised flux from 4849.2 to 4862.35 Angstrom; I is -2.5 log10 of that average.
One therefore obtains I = 0.13 mag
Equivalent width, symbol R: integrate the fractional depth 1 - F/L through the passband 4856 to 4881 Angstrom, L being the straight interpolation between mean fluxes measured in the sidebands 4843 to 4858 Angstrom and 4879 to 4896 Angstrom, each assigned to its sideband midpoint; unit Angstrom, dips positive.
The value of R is 2.4 Angstrom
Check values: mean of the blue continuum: 43.2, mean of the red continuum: 44.1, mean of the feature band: 39.4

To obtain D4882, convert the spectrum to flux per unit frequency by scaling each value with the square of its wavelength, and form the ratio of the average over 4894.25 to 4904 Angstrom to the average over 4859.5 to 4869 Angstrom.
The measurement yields 1.31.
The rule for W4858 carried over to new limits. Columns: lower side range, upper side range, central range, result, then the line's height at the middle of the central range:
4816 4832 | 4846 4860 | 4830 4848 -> -0.5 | 43.8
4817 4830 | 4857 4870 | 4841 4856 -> -1.5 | 39.8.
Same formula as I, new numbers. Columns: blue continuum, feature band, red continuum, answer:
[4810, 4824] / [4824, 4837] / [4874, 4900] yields 0.01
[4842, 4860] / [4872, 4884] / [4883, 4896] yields 0.00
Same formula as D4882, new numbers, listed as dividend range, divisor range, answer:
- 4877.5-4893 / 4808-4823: 0.98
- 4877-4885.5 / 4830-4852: 1.00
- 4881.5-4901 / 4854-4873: 1.19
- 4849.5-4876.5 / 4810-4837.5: 0.88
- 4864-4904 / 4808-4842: 0.97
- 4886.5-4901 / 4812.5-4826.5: 0.99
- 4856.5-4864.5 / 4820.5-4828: 0.76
